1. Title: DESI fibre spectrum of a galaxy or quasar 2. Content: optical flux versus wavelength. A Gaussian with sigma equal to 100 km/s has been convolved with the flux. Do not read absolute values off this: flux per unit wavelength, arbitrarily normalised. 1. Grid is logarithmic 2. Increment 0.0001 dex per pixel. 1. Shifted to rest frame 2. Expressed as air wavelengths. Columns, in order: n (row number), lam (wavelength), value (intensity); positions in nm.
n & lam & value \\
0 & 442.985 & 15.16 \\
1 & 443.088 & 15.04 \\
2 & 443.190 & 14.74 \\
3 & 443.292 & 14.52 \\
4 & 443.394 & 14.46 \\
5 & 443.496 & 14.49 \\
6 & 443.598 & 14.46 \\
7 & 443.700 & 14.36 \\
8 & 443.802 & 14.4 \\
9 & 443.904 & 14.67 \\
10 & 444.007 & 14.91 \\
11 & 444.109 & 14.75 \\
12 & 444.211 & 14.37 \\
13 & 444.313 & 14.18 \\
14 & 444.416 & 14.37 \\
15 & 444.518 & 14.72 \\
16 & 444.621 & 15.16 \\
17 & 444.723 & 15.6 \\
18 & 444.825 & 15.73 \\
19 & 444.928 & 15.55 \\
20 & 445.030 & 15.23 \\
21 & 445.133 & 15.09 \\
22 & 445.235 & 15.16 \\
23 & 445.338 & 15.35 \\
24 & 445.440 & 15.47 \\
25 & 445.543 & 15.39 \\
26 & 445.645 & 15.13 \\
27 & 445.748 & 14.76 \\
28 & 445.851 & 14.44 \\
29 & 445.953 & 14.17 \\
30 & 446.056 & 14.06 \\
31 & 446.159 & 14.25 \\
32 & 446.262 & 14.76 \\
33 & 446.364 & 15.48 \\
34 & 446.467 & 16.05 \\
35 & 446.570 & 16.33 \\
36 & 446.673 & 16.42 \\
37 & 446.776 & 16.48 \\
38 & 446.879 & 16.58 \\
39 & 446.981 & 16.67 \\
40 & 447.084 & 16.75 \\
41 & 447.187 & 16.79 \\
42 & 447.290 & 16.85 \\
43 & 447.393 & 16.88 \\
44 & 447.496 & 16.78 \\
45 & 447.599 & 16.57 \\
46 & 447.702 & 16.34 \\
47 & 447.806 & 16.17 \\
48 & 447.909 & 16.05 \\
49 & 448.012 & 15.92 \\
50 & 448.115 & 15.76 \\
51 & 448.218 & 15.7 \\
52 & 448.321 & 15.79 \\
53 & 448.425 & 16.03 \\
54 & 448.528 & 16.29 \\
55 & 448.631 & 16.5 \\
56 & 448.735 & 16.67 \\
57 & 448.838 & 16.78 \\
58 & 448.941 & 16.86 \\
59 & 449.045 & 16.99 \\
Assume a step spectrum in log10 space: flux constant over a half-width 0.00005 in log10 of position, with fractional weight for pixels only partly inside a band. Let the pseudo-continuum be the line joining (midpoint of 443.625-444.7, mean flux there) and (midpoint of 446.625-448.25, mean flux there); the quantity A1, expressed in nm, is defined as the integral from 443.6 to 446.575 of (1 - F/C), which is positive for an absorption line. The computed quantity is 0.04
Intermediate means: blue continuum 14.6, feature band 14.9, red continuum 16.4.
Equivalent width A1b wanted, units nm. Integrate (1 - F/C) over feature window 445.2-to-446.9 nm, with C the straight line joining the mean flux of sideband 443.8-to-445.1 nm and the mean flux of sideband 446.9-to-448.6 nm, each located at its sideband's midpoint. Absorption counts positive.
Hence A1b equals 0.035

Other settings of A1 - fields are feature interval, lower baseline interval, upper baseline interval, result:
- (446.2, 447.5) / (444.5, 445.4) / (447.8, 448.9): -0.045 nm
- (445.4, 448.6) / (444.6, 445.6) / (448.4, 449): 0.031 nm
